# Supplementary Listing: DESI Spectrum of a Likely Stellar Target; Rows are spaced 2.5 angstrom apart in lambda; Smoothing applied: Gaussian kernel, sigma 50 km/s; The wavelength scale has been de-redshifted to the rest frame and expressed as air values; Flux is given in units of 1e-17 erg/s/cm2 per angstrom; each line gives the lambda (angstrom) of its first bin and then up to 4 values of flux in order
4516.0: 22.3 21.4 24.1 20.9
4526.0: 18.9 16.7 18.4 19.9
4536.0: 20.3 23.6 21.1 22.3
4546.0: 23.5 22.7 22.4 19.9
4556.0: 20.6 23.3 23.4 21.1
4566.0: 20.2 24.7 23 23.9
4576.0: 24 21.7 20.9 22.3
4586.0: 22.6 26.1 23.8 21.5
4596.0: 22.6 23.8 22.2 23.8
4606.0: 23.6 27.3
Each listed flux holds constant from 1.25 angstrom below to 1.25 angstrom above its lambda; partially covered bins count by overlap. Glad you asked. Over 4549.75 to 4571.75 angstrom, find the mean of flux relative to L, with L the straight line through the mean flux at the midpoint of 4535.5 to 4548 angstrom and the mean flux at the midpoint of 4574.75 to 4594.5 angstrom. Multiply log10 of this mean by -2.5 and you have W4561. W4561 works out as 0.025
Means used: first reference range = 22.3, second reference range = 22.9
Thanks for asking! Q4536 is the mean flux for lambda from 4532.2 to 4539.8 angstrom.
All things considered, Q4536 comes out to 21.2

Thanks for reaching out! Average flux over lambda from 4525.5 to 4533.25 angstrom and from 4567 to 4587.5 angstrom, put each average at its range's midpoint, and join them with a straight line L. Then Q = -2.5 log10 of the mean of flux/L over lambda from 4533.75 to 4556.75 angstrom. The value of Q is -0.11 mag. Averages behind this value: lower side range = 18.2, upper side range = 22.9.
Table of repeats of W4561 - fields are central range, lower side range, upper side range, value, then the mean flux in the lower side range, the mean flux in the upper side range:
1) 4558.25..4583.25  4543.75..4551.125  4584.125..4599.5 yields 0.03 mag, 22.9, 23.3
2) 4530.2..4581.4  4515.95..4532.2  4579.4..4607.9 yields -0.02 mag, 20.3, 23.1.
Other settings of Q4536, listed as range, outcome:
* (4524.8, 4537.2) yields 18.8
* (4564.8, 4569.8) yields 22.5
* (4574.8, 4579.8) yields 22.8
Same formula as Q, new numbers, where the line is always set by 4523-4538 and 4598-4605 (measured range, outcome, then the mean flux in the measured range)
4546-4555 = -0.08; 21.9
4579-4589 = -0.02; 22.6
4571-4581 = -0.05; 22.9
